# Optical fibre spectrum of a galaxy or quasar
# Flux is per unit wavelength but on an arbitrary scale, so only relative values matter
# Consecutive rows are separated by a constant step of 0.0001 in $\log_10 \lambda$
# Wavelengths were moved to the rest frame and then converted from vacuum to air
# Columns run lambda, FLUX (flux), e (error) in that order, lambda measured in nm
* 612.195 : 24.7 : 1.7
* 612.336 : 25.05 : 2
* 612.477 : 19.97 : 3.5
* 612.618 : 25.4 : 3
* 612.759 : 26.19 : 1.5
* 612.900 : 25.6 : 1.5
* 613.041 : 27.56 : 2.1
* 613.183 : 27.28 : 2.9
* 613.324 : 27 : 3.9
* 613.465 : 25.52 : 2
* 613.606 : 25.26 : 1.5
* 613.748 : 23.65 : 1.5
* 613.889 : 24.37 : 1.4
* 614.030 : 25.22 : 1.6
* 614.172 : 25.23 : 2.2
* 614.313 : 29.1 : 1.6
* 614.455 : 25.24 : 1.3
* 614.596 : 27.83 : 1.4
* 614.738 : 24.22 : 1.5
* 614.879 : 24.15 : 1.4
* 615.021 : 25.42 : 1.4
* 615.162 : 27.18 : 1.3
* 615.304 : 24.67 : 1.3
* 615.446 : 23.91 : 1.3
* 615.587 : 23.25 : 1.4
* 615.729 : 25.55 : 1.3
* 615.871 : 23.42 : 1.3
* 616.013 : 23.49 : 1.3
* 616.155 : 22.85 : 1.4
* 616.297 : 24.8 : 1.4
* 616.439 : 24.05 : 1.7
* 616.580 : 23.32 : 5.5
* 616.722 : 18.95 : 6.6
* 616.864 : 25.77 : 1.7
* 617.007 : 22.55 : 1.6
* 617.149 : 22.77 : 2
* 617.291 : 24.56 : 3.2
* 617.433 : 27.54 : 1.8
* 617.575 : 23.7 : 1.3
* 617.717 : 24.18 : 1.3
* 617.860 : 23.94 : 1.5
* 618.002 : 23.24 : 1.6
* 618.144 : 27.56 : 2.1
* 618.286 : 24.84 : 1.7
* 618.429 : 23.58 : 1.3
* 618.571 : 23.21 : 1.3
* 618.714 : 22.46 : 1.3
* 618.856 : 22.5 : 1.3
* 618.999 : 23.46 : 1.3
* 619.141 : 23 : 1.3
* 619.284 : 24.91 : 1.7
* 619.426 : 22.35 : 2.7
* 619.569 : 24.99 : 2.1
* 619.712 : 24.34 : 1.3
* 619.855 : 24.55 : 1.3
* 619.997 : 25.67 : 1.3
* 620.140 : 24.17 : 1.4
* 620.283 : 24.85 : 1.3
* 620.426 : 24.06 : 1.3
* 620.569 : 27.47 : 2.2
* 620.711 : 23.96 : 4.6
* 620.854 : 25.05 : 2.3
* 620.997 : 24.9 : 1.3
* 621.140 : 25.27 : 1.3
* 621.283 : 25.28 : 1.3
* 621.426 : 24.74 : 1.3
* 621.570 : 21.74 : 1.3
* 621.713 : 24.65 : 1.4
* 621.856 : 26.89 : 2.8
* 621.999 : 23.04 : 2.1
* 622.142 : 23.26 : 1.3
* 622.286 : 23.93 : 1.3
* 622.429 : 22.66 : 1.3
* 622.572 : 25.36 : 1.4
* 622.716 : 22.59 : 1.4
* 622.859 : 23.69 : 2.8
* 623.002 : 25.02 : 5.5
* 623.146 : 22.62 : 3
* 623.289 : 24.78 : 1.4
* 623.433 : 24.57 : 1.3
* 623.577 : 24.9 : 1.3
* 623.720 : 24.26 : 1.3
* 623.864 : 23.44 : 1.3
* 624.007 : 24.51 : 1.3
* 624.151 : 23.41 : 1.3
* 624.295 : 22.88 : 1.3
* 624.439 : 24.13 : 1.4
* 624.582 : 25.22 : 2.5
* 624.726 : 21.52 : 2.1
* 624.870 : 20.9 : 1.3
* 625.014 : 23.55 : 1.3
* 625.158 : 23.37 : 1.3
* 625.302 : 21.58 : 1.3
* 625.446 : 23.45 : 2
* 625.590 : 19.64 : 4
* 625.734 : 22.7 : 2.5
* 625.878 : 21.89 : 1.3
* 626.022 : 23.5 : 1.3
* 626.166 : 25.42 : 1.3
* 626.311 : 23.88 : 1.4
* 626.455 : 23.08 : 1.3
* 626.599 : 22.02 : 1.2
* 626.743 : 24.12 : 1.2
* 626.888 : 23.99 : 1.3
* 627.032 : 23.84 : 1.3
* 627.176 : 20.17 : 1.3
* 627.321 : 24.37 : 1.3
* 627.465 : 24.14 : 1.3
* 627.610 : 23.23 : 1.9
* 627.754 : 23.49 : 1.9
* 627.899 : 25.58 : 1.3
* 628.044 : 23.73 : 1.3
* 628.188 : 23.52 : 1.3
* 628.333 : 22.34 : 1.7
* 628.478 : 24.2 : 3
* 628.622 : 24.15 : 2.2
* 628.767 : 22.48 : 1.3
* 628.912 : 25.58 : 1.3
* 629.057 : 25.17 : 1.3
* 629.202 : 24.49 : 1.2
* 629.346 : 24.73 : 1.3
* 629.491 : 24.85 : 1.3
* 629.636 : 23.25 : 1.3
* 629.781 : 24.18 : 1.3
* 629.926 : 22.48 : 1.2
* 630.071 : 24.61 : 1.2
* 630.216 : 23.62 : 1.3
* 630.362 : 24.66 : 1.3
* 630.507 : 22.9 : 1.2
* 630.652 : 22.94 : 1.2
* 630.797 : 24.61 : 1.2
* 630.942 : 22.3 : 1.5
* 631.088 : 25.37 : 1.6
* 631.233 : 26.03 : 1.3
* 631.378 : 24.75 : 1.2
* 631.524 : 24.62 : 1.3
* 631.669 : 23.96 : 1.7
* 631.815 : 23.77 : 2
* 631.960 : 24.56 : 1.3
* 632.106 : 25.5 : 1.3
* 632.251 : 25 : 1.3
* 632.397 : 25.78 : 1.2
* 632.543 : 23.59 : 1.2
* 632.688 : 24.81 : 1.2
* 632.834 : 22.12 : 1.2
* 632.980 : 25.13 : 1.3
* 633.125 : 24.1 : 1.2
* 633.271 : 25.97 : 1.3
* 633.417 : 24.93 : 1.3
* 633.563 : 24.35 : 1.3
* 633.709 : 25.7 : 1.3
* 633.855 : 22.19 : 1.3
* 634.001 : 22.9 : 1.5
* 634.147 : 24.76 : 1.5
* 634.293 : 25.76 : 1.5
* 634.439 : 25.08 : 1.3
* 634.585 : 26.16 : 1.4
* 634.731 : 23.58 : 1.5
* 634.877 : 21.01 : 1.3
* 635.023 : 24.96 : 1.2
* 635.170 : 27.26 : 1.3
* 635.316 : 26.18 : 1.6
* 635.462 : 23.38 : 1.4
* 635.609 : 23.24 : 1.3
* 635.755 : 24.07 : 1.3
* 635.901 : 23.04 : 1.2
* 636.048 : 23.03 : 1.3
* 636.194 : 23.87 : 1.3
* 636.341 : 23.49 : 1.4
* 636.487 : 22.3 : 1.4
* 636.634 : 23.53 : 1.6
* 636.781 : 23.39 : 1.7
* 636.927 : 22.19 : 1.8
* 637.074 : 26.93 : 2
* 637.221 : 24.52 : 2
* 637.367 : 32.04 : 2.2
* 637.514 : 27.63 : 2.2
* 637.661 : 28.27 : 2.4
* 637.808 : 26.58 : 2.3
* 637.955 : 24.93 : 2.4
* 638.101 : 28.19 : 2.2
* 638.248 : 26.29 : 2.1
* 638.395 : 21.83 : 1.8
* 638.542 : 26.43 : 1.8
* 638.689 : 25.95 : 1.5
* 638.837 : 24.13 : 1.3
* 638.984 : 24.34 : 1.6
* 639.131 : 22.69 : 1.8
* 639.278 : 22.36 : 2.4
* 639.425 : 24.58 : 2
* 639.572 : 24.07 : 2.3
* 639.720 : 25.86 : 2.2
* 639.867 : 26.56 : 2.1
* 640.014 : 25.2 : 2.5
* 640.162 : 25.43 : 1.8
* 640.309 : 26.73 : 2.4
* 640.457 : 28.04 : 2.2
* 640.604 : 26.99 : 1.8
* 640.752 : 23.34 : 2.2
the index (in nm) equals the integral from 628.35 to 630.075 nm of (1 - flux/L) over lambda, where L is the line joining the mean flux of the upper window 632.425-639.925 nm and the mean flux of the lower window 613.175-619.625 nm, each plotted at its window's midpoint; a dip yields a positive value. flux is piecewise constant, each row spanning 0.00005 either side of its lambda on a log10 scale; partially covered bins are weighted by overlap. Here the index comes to 0.04 nm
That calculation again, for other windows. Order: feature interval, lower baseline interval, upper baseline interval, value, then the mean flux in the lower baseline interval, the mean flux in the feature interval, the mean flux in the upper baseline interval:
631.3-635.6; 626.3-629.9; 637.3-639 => 0.11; 23.8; 24.5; 26.4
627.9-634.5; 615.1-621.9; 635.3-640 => 0.10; 24.2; 24.3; 24.9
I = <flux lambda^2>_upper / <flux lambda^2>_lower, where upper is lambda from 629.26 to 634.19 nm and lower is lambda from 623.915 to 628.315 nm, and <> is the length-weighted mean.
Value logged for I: 1.06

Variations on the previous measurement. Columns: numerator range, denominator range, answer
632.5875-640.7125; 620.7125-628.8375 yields 1.09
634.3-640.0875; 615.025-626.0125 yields 1.10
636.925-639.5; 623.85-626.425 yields 1.16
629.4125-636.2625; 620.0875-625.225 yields 1.04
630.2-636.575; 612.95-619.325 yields 1.04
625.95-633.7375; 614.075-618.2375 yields 1.02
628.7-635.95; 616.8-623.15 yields 1.04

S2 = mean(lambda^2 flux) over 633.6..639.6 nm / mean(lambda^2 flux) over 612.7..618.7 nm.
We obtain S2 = 1.1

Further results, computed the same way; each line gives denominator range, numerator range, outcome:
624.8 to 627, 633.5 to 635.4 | 1.10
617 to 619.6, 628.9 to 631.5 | 1.05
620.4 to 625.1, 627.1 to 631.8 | 1.02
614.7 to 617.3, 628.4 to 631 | 1.05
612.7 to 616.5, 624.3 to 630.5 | 0.97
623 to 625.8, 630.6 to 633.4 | 1.08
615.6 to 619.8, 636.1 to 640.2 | 1.12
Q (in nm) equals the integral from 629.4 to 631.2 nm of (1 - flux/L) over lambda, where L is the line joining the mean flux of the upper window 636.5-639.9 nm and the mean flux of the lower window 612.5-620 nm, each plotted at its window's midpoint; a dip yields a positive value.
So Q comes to 0.08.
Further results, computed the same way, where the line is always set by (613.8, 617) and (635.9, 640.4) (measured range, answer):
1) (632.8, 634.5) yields 0.04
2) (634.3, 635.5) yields 0.01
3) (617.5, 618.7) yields 0.02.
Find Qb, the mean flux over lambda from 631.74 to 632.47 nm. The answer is 24.9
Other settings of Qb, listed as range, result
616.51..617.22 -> 22.6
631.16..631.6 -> 25.2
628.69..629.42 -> 24.5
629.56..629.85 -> 23.7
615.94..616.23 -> 23.2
